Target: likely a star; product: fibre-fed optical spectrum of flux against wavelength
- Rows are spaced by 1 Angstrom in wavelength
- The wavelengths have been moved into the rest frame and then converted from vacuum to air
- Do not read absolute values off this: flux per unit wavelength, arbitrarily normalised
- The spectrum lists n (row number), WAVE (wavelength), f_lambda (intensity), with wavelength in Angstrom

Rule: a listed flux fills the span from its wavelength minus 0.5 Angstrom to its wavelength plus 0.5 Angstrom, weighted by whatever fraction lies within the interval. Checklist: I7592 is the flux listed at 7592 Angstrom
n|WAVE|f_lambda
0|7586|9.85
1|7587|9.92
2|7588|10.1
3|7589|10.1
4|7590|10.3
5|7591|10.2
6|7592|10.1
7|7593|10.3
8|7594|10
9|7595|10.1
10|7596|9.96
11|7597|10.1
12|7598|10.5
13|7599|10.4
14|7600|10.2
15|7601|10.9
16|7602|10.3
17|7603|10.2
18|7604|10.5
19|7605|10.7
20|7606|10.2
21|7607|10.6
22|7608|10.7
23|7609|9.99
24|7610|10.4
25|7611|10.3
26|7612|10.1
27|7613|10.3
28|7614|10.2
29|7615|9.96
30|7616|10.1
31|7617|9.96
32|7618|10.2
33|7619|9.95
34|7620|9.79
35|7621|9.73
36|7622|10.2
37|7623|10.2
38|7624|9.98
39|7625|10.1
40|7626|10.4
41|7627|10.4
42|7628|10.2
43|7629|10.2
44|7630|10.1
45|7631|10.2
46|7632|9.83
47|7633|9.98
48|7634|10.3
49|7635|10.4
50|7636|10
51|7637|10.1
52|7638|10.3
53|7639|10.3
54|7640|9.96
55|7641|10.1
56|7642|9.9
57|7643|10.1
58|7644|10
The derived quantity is 10.1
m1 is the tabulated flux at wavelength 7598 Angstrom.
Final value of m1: 10.5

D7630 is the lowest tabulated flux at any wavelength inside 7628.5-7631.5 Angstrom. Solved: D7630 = 10.1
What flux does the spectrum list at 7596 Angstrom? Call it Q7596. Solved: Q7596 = 9.96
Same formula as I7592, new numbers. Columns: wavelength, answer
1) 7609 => 9.99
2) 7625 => 10.1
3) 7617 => 9.96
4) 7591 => 10.2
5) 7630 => 10.1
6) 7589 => 10.1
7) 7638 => 10.3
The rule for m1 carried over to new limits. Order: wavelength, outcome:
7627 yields 10.4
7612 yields 10.1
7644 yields 10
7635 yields 10.4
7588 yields 10.1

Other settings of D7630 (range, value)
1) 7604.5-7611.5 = 9.99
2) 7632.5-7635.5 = 9.98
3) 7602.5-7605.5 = 10.2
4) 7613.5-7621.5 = 9.73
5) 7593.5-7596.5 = 9.96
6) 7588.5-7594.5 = 10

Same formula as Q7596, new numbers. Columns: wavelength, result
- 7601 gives 10.9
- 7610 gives 10.4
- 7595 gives 10.1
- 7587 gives 9.92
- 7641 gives 10.1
